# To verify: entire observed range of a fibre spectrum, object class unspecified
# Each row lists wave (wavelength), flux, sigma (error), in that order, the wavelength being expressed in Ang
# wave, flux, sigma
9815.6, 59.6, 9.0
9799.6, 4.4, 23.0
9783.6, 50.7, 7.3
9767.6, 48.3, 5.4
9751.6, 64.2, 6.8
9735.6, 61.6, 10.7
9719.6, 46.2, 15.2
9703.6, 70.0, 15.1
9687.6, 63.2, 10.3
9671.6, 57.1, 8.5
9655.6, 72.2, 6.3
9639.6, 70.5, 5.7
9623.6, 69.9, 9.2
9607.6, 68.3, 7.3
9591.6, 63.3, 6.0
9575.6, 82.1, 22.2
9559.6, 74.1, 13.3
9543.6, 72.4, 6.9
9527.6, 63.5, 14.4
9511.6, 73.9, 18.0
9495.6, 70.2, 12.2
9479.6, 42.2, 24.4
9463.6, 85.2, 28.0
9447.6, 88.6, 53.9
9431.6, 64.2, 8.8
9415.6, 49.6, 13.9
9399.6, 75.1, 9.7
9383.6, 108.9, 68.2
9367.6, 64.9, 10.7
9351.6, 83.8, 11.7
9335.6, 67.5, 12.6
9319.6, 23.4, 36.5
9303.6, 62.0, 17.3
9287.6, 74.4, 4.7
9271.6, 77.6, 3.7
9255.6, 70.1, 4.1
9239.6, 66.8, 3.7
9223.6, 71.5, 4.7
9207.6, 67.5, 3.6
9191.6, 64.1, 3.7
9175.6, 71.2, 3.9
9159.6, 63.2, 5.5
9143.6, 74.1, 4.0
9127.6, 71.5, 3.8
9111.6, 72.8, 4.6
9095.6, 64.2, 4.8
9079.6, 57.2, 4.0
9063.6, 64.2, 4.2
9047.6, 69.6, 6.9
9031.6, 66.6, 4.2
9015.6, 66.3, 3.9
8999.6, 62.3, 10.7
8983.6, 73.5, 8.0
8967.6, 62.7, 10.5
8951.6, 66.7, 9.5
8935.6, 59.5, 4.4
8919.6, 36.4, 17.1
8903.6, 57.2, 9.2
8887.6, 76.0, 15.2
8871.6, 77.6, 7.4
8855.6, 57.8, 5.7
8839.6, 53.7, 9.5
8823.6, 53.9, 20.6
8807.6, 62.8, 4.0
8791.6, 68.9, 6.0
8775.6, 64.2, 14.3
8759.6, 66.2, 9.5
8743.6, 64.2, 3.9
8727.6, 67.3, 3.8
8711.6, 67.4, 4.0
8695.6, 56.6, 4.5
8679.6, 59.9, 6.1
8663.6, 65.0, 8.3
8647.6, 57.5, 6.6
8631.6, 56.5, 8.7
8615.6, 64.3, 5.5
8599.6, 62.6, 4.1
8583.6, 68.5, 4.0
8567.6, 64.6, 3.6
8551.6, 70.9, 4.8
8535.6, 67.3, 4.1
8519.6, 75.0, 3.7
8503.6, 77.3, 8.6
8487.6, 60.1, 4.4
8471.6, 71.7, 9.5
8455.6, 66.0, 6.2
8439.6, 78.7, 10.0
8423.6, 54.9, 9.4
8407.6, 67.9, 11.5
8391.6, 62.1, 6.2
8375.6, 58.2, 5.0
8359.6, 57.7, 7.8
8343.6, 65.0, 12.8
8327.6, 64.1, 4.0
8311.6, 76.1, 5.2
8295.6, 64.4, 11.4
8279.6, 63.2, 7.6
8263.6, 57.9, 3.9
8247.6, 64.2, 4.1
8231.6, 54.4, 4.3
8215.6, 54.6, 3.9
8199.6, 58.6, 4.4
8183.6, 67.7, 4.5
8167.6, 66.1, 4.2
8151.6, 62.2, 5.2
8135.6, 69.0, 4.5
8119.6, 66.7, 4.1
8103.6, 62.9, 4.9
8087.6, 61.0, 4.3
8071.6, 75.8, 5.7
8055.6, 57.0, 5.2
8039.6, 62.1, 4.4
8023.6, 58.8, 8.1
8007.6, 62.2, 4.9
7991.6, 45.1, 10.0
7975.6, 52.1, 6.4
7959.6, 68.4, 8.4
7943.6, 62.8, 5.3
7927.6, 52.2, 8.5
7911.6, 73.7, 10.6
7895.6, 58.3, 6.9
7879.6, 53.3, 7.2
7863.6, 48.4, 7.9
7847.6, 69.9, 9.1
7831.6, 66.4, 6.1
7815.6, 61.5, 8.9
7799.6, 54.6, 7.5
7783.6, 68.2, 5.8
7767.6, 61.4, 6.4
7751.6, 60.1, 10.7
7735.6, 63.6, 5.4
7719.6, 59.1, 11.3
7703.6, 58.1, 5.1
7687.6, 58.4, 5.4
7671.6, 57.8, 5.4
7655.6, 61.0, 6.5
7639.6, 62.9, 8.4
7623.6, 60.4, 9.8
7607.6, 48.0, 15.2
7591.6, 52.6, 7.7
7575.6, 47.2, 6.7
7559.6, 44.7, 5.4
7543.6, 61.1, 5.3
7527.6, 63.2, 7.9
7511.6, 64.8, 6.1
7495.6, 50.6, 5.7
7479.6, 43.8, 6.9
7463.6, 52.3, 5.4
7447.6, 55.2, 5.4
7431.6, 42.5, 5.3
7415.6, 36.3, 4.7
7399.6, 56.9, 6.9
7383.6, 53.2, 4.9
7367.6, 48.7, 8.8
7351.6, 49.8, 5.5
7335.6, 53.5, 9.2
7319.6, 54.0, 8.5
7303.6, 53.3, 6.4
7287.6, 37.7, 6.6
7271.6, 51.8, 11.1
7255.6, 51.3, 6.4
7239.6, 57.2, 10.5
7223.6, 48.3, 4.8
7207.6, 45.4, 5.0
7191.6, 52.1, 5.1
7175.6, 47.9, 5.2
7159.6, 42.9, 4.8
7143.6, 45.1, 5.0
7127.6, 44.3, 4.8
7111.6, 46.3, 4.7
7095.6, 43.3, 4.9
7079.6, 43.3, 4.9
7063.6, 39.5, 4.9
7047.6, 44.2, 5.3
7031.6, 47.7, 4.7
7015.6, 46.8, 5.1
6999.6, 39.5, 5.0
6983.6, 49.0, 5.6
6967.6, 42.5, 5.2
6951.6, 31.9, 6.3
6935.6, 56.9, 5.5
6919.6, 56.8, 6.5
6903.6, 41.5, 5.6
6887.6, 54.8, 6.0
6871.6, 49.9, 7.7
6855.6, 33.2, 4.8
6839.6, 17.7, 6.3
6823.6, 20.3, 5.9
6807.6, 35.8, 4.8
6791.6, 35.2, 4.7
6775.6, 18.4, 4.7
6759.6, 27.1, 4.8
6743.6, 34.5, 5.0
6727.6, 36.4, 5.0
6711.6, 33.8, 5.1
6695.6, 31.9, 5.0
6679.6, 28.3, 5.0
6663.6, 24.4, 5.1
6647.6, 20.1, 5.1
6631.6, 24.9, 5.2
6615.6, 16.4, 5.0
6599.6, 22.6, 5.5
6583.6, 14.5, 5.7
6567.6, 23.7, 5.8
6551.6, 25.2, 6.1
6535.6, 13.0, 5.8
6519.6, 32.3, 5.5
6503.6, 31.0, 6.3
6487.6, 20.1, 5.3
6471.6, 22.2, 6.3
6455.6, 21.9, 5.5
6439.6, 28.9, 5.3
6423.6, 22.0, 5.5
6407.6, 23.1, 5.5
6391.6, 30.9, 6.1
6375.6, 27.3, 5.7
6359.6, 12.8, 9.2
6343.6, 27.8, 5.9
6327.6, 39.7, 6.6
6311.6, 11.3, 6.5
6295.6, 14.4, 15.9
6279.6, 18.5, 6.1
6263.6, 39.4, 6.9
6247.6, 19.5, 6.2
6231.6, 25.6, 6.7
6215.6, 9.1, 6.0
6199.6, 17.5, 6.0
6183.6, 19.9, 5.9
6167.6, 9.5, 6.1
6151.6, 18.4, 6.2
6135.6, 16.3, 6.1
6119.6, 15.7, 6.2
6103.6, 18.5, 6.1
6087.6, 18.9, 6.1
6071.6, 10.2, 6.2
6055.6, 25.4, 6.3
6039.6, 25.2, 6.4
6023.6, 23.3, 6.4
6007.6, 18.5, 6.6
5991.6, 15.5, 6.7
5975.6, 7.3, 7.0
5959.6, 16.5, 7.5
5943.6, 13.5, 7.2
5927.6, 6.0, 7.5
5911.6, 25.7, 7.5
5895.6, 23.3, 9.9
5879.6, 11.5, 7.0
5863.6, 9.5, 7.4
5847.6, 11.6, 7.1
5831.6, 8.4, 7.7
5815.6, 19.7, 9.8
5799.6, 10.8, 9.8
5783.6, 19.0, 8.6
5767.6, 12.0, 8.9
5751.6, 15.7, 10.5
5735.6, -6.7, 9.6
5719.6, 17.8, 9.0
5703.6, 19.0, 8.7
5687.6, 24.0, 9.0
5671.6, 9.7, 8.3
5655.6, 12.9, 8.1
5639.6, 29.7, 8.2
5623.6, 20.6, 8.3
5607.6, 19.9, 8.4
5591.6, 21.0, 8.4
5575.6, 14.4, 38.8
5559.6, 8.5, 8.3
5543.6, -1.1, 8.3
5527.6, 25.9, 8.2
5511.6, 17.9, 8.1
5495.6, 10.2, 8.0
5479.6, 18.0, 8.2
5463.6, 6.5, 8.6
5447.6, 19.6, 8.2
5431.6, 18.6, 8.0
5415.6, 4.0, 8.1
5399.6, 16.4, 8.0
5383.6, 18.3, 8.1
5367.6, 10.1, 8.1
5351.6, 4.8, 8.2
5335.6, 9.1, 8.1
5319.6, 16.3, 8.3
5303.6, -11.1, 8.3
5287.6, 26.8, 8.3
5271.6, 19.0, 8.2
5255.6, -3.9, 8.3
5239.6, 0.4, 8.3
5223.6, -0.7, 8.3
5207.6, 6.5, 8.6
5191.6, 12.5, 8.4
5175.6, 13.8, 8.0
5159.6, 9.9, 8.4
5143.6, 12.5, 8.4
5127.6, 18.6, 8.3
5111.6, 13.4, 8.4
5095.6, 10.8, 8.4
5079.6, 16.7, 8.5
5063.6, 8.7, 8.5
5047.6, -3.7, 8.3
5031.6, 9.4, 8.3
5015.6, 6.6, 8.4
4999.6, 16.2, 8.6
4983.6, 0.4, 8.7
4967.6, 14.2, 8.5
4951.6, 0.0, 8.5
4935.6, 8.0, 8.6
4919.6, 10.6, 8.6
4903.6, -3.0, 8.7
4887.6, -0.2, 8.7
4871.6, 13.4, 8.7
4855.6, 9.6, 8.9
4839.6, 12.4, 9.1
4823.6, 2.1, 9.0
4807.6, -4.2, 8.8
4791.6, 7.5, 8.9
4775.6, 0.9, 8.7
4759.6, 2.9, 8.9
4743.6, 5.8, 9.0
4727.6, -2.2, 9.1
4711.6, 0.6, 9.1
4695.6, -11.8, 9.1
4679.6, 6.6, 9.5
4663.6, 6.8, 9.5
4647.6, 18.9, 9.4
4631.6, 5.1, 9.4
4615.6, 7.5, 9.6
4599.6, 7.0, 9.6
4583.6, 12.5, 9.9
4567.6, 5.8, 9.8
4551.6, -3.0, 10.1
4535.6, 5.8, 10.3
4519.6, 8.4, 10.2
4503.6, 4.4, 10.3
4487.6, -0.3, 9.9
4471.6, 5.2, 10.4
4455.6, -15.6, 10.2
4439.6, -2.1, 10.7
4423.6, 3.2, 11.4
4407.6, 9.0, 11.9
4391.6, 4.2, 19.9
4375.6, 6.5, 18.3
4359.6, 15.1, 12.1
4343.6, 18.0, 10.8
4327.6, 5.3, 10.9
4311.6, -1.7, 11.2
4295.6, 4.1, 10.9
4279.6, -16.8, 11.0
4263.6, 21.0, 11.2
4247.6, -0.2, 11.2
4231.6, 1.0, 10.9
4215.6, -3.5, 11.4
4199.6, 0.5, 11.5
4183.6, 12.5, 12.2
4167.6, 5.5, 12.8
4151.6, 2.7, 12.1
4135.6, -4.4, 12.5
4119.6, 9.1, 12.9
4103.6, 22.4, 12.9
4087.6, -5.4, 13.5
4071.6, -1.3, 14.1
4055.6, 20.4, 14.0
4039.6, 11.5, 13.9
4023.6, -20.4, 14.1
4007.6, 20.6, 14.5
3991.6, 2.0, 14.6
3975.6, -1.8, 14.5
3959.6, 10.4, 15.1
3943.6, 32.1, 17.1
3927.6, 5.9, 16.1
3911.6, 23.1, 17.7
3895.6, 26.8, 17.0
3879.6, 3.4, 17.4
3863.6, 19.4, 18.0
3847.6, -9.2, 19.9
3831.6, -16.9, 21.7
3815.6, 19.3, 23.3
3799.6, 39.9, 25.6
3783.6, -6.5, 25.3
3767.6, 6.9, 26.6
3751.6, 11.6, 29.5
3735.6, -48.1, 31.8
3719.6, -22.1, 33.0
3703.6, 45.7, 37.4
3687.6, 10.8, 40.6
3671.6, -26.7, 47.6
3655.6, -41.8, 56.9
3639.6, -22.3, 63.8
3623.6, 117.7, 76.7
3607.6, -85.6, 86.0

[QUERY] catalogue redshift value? 0.72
